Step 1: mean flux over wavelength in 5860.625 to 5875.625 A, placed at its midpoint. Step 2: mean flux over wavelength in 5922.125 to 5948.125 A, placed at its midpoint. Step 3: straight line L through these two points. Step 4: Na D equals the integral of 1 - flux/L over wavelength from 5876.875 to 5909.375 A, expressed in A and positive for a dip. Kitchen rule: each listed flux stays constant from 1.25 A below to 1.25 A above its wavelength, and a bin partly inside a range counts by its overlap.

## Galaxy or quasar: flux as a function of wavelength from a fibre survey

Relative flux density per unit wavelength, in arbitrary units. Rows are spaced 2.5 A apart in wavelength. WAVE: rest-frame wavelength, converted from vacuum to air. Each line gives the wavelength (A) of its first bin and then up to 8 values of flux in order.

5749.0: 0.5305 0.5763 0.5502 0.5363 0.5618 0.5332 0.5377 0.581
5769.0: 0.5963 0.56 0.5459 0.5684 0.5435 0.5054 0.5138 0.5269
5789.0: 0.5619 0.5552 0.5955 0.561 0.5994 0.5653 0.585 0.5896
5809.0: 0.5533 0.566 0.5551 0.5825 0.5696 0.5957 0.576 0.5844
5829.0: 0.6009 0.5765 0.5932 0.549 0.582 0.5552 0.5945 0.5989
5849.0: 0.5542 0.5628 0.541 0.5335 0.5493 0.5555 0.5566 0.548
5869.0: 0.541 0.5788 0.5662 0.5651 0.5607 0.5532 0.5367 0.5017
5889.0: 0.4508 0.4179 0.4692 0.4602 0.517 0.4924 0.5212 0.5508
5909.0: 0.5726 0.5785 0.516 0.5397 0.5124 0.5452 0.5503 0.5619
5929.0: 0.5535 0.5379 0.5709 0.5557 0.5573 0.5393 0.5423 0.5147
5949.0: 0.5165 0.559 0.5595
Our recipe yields 2.7 A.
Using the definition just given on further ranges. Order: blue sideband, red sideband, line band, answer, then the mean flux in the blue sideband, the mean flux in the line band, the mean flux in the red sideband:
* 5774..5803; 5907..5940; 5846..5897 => 1.7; 0.554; 0.534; 0.55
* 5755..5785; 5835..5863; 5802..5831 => -1.1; 0.549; 0.578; 0.562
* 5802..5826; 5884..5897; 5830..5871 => -3.1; 0.575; 0.562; 0.467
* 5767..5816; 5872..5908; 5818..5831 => -1.0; 0.561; 0.585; 0.513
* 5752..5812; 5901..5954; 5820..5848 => -1.5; 0.558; 0.582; 0.543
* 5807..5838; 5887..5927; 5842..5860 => -0.2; 0.576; 0.562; 0.515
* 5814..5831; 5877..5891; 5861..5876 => -0.7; 0.582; 0.558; 0.517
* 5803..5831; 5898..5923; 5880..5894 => 1.4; 0.578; 0.491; 0.535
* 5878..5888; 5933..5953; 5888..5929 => 1.7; 0.535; 0.518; 0.544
